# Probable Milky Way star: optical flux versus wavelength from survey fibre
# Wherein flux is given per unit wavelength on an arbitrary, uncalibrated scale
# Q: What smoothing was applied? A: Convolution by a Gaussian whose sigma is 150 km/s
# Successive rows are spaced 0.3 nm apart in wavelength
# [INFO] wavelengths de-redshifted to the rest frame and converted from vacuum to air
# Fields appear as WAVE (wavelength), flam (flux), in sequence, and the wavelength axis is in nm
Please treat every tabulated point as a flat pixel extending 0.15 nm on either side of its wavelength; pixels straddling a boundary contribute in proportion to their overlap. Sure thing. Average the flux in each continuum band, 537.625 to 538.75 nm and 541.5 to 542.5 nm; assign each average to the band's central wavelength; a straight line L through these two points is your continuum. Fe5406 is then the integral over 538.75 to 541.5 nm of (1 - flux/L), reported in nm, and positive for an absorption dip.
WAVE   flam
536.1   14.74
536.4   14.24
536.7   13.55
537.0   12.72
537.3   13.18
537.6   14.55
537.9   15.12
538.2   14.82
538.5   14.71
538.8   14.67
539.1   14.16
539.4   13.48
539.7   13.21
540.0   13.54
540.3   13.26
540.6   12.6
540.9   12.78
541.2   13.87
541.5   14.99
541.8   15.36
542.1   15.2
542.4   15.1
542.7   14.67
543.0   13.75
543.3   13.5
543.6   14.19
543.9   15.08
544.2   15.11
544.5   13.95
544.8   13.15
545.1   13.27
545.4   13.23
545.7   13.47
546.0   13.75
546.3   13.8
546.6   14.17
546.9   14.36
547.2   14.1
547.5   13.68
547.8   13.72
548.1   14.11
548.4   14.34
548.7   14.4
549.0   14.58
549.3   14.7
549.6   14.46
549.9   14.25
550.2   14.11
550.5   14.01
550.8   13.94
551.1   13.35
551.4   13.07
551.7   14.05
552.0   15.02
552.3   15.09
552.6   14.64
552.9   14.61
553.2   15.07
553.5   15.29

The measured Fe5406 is 0.27 nm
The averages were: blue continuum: 14.8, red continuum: 15.2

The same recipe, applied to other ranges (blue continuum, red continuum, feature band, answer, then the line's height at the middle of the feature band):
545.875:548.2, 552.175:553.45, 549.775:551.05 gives 0.04 nm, 14.5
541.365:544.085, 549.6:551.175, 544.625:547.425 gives 0.13 nm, 14.4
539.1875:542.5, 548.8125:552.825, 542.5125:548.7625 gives 0.04 nm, 14.1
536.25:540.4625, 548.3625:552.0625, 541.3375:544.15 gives -0.13 nm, 14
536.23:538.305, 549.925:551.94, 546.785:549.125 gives -0.05 nm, 13.9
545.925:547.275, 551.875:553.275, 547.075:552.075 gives 0.12 nm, 14.5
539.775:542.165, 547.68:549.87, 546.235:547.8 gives 0.02 nm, 14.2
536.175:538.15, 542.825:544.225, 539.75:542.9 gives 0.01 nm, 14.2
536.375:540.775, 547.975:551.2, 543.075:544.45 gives -0.04 nm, 14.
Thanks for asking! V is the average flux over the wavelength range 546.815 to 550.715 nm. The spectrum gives 14.2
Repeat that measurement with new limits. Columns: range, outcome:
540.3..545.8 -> 14.1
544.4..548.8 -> 13.8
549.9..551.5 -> 13.8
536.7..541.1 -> 13.8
